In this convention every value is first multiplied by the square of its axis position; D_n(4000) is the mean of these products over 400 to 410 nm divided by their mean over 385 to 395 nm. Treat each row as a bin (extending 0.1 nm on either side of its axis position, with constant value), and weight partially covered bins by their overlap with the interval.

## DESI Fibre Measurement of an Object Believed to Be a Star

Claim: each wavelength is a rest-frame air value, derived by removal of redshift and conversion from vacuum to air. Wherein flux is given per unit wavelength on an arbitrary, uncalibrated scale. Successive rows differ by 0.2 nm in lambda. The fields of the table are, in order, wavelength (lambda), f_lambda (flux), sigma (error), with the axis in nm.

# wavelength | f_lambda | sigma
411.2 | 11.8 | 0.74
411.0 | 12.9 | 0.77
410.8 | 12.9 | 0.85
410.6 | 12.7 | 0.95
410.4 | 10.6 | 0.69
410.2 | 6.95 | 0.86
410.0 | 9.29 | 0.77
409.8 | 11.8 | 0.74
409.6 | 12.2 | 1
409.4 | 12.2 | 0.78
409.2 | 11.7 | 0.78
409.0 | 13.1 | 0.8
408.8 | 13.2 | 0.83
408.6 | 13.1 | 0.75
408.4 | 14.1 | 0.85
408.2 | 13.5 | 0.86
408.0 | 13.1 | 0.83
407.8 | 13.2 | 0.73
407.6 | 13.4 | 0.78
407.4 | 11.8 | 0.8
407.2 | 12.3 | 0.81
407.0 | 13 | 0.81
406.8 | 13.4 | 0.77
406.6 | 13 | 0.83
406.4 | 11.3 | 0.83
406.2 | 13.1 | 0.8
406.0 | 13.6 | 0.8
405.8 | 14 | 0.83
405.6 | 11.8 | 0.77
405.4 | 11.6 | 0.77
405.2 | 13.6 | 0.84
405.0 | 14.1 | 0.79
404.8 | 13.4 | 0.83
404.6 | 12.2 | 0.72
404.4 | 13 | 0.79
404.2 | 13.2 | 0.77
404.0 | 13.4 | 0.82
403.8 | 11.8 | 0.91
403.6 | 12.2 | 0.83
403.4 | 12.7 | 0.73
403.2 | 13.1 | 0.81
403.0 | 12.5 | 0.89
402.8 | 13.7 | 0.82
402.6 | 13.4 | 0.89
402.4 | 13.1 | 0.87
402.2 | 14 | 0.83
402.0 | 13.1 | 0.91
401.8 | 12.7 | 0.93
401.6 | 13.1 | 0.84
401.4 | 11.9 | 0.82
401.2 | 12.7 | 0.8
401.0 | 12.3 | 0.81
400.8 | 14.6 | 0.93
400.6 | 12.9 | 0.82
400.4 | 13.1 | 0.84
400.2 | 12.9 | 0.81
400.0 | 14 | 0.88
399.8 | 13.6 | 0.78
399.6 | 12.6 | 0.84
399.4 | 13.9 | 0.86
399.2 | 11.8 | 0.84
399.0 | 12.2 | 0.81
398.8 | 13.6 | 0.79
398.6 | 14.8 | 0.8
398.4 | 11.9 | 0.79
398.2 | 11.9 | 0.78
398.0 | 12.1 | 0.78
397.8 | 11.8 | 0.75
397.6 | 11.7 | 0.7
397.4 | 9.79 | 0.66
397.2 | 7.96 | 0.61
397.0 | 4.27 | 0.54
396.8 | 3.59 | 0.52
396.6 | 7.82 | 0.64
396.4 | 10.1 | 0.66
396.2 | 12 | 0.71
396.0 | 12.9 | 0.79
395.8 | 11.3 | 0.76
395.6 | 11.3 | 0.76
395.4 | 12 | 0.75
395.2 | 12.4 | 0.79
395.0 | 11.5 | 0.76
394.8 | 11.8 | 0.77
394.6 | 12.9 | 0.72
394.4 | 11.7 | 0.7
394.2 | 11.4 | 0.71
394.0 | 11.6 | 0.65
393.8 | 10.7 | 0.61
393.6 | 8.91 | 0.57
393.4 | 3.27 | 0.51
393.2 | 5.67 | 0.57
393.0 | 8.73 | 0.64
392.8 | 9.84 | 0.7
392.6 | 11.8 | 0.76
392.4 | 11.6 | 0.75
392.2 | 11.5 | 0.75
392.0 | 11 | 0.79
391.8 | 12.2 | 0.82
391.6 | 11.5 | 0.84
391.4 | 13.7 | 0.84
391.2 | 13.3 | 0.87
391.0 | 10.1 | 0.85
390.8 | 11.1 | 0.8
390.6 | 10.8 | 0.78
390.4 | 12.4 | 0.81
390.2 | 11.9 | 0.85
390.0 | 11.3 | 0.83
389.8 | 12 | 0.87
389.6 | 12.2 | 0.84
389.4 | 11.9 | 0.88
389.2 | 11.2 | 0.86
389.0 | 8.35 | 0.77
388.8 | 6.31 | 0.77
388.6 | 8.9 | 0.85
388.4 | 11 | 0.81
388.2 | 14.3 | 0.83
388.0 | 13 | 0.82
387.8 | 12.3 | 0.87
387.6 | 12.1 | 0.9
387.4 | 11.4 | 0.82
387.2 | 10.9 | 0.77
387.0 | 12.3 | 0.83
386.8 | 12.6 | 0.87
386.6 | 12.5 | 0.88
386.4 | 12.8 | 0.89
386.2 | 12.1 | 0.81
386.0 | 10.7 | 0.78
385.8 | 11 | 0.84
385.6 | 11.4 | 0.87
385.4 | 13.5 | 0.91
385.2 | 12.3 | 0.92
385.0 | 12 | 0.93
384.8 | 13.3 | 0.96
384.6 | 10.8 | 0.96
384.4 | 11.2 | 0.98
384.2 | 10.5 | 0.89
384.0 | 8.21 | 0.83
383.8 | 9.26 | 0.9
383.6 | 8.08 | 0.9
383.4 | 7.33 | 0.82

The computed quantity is 1.24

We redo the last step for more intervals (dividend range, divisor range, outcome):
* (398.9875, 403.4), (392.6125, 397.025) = 1.36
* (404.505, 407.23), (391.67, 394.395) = 1.38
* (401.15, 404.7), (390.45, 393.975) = 1.31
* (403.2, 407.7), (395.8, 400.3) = 1.18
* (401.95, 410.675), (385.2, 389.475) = 1.21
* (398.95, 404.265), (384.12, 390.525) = 1.21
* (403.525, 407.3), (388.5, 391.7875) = 1.25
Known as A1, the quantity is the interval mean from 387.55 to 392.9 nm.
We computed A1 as 11.4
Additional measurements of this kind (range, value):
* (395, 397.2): 9.76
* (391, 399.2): 10.8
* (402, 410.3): 12.7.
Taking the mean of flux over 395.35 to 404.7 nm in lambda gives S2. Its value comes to 12.1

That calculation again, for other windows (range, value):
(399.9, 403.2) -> 13.1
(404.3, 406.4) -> 13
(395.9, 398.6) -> 10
